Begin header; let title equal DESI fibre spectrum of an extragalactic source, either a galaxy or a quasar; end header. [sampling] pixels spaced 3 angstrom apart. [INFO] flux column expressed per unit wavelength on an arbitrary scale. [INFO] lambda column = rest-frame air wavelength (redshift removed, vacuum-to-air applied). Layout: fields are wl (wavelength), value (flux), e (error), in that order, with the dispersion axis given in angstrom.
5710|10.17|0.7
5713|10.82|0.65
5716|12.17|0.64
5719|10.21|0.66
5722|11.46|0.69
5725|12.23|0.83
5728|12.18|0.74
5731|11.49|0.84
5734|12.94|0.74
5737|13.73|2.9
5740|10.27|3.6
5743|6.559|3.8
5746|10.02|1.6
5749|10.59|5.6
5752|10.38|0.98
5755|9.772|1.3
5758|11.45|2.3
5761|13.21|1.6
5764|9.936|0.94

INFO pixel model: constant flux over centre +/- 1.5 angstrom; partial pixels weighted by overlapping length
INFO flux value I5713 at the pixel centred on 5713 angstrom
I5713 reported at 10.82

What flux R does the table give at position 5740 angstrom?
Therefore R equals 10.27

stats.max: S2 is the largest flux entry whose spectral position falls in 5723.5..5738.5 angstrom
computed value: 13.73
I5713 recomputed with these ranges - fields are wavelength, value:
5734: 12.94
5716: 12.17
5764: 9.936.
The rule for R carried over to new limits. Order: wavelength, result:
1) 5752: 10.38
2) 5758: 11.45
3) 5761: 13.21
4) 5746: 10.02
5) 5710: 10.17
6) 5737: 13.73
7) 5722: 11.46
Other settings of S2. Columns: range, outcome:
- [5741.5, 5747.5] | 10.02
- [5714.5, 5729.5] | 12.23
